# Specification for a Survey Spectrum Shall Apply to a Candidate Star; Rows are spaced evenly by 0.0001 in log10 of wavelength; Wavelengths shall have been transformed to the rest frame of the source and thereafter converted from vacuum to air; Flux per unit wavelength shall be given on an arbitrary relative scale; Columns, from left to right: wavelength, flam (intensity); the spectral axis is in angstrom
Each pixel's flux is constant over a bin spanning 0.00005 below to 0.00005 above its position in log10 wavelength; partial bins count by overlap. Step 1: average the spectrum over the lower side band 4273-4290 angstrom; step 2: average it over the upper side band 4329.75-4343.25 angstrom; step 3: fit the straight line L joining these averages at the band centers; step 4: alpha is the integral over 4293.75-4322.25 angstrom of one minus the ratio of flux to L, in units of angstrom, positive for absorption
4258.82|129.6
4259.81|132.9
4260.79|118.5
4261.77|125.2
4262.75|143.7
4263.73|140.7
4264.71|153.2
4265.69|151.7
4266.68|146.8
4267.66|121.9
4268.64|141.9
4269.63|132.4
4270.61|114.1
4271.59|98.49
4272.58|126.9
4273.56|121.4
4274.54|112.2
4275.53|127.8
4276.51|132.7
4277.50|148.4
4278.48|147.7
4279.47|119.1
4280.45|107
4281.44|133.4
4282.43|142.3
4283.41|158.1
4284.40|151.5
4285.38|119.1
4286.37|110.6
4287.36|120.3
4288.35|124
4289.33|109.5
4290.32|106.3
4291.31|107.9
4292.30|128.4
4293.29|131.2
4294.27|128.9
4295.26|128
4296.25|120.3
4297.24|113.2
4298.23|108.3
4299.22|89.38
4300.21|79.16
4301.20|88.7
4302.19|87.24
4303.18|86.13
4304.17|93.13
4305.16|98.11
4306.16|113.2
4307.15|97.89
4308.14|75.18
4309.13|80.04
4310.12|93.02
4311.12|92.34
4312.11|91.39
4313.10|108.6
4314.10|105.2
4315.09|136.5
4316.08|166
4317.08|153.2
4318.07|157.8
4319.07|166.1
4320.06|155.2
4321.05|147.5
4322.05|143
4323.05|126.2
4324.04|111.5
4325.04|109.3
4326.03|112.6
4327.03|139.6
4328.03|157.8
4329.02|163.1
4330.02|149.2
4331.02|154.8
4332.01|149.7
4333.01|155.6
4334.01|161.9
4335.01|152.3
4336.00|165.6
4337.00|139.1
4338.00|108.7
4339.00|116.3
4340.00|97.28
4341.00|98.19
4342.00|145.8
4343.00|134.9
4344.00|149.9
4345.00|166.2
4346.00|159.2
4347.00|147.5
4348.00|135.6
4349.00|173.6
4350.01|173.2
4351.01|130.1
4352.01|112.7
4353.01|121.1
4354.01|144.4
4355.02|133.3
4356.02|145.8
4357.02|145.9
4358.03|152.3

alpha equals 4.2 angstrom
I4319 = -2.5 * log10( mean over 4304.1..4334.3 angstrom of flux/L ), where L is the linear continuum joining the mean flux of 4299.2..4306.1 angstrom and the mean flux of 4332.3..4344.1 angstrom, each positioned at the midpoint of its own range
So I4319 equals -0.15 mag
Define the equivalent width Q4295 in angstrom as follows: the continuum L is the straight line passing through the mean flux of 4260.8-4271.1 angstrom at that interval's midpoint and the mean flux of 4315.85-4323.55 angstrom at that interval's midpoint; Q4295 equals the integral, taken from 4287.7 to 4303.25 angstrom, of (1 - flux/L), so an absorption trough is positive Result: 3.8 angstrom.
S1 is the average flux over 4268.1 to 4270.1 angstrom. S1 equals 137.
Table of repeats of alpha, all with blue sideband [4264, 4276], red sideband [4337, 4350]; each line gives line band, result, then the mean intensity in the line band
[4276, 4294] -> 0.4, 128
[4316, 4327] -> -0.4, 140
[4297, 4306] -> 2.6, 93.8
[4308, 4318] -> 1.5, 113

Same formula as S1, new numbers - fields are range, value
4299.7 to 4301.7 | 84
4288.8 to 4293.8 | 117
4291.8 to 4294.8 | 130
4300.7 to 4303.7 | 87.5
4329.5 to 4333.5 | 152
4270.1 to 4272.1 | 107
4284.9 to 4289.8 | 117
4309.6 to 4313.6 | 96.2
